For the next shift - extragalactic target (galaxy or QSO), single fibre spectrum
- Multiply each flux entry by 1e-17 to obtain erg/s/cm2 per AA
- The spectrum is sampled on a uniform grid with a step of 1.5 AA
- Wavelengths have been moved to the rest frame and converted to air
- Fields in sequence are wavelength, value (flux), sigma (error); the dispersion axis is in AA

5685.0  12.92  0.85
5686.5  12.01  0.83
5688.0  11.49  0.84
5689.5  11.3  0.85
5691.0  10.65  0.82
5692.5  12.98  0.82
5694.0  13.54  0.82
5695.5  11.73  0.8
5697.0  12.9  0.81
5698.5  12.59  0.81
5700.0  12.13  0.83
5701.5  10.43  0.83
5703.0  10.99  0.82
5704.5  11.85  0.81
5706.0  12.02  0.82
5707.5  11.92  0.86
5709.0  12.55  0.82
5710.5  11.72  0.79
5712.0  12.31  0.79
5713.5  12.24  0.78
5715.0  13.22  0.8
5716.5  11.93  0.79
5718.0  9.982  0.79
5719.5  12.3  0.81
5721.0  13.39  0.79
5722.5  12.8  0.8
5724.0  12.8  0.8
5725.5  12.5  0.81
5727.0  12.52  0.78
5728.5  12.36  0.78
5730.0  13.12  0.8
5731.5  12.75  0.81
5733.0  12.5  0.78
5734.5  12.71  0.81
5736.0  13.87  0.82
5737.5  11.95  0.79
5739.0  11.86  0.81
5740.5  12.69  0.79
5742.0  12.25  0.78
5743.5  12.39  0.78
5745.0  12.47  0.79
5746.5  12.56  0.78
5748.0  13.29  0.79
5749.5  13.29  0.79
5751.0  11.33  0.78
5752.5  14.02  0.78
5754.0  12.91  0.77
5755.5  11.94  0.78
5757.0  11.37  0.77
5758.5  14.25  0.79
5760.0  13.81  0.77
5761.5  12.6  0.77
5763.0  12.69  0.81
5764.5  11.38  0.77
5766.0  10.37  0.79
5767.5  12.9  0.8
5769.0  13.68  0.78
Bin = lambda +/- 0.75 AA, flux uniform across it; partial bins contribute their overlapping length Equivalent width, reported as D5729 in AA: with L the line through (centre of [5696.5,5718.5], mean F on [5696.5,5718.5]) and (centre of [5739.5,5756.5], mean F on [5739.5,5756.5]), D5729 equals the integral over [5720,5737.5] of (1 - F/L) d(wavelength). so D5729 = -0.7 AA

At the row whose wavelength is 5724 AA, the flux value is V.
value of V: 12.8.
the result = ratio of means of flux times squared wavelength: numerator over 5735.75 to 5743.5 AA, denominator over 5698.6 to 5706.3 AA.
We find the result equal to 1.09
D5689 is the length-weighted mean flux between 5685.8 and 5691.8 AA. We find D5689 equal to 11.4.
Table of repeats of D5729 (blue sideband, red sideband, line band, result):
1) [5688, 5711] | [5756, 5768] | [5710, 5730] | -0.4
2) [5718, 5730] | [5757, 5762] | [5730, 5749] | 0.3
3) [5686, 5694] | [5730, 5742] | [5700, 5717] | 0.3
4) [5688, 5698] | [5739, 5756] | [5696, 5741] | 0.3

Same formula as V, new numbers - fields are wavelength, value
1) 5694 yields 13.54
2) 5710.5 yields 11.72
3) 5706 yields 12.02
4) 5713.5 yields 12.24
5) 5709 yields 12.55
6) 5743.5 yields 12.39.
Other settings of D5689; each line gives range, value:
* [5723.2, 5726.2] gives 12.7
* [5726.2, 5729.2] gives 12.4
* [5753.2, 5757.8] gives 12.1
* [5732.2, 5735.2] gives 12.6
